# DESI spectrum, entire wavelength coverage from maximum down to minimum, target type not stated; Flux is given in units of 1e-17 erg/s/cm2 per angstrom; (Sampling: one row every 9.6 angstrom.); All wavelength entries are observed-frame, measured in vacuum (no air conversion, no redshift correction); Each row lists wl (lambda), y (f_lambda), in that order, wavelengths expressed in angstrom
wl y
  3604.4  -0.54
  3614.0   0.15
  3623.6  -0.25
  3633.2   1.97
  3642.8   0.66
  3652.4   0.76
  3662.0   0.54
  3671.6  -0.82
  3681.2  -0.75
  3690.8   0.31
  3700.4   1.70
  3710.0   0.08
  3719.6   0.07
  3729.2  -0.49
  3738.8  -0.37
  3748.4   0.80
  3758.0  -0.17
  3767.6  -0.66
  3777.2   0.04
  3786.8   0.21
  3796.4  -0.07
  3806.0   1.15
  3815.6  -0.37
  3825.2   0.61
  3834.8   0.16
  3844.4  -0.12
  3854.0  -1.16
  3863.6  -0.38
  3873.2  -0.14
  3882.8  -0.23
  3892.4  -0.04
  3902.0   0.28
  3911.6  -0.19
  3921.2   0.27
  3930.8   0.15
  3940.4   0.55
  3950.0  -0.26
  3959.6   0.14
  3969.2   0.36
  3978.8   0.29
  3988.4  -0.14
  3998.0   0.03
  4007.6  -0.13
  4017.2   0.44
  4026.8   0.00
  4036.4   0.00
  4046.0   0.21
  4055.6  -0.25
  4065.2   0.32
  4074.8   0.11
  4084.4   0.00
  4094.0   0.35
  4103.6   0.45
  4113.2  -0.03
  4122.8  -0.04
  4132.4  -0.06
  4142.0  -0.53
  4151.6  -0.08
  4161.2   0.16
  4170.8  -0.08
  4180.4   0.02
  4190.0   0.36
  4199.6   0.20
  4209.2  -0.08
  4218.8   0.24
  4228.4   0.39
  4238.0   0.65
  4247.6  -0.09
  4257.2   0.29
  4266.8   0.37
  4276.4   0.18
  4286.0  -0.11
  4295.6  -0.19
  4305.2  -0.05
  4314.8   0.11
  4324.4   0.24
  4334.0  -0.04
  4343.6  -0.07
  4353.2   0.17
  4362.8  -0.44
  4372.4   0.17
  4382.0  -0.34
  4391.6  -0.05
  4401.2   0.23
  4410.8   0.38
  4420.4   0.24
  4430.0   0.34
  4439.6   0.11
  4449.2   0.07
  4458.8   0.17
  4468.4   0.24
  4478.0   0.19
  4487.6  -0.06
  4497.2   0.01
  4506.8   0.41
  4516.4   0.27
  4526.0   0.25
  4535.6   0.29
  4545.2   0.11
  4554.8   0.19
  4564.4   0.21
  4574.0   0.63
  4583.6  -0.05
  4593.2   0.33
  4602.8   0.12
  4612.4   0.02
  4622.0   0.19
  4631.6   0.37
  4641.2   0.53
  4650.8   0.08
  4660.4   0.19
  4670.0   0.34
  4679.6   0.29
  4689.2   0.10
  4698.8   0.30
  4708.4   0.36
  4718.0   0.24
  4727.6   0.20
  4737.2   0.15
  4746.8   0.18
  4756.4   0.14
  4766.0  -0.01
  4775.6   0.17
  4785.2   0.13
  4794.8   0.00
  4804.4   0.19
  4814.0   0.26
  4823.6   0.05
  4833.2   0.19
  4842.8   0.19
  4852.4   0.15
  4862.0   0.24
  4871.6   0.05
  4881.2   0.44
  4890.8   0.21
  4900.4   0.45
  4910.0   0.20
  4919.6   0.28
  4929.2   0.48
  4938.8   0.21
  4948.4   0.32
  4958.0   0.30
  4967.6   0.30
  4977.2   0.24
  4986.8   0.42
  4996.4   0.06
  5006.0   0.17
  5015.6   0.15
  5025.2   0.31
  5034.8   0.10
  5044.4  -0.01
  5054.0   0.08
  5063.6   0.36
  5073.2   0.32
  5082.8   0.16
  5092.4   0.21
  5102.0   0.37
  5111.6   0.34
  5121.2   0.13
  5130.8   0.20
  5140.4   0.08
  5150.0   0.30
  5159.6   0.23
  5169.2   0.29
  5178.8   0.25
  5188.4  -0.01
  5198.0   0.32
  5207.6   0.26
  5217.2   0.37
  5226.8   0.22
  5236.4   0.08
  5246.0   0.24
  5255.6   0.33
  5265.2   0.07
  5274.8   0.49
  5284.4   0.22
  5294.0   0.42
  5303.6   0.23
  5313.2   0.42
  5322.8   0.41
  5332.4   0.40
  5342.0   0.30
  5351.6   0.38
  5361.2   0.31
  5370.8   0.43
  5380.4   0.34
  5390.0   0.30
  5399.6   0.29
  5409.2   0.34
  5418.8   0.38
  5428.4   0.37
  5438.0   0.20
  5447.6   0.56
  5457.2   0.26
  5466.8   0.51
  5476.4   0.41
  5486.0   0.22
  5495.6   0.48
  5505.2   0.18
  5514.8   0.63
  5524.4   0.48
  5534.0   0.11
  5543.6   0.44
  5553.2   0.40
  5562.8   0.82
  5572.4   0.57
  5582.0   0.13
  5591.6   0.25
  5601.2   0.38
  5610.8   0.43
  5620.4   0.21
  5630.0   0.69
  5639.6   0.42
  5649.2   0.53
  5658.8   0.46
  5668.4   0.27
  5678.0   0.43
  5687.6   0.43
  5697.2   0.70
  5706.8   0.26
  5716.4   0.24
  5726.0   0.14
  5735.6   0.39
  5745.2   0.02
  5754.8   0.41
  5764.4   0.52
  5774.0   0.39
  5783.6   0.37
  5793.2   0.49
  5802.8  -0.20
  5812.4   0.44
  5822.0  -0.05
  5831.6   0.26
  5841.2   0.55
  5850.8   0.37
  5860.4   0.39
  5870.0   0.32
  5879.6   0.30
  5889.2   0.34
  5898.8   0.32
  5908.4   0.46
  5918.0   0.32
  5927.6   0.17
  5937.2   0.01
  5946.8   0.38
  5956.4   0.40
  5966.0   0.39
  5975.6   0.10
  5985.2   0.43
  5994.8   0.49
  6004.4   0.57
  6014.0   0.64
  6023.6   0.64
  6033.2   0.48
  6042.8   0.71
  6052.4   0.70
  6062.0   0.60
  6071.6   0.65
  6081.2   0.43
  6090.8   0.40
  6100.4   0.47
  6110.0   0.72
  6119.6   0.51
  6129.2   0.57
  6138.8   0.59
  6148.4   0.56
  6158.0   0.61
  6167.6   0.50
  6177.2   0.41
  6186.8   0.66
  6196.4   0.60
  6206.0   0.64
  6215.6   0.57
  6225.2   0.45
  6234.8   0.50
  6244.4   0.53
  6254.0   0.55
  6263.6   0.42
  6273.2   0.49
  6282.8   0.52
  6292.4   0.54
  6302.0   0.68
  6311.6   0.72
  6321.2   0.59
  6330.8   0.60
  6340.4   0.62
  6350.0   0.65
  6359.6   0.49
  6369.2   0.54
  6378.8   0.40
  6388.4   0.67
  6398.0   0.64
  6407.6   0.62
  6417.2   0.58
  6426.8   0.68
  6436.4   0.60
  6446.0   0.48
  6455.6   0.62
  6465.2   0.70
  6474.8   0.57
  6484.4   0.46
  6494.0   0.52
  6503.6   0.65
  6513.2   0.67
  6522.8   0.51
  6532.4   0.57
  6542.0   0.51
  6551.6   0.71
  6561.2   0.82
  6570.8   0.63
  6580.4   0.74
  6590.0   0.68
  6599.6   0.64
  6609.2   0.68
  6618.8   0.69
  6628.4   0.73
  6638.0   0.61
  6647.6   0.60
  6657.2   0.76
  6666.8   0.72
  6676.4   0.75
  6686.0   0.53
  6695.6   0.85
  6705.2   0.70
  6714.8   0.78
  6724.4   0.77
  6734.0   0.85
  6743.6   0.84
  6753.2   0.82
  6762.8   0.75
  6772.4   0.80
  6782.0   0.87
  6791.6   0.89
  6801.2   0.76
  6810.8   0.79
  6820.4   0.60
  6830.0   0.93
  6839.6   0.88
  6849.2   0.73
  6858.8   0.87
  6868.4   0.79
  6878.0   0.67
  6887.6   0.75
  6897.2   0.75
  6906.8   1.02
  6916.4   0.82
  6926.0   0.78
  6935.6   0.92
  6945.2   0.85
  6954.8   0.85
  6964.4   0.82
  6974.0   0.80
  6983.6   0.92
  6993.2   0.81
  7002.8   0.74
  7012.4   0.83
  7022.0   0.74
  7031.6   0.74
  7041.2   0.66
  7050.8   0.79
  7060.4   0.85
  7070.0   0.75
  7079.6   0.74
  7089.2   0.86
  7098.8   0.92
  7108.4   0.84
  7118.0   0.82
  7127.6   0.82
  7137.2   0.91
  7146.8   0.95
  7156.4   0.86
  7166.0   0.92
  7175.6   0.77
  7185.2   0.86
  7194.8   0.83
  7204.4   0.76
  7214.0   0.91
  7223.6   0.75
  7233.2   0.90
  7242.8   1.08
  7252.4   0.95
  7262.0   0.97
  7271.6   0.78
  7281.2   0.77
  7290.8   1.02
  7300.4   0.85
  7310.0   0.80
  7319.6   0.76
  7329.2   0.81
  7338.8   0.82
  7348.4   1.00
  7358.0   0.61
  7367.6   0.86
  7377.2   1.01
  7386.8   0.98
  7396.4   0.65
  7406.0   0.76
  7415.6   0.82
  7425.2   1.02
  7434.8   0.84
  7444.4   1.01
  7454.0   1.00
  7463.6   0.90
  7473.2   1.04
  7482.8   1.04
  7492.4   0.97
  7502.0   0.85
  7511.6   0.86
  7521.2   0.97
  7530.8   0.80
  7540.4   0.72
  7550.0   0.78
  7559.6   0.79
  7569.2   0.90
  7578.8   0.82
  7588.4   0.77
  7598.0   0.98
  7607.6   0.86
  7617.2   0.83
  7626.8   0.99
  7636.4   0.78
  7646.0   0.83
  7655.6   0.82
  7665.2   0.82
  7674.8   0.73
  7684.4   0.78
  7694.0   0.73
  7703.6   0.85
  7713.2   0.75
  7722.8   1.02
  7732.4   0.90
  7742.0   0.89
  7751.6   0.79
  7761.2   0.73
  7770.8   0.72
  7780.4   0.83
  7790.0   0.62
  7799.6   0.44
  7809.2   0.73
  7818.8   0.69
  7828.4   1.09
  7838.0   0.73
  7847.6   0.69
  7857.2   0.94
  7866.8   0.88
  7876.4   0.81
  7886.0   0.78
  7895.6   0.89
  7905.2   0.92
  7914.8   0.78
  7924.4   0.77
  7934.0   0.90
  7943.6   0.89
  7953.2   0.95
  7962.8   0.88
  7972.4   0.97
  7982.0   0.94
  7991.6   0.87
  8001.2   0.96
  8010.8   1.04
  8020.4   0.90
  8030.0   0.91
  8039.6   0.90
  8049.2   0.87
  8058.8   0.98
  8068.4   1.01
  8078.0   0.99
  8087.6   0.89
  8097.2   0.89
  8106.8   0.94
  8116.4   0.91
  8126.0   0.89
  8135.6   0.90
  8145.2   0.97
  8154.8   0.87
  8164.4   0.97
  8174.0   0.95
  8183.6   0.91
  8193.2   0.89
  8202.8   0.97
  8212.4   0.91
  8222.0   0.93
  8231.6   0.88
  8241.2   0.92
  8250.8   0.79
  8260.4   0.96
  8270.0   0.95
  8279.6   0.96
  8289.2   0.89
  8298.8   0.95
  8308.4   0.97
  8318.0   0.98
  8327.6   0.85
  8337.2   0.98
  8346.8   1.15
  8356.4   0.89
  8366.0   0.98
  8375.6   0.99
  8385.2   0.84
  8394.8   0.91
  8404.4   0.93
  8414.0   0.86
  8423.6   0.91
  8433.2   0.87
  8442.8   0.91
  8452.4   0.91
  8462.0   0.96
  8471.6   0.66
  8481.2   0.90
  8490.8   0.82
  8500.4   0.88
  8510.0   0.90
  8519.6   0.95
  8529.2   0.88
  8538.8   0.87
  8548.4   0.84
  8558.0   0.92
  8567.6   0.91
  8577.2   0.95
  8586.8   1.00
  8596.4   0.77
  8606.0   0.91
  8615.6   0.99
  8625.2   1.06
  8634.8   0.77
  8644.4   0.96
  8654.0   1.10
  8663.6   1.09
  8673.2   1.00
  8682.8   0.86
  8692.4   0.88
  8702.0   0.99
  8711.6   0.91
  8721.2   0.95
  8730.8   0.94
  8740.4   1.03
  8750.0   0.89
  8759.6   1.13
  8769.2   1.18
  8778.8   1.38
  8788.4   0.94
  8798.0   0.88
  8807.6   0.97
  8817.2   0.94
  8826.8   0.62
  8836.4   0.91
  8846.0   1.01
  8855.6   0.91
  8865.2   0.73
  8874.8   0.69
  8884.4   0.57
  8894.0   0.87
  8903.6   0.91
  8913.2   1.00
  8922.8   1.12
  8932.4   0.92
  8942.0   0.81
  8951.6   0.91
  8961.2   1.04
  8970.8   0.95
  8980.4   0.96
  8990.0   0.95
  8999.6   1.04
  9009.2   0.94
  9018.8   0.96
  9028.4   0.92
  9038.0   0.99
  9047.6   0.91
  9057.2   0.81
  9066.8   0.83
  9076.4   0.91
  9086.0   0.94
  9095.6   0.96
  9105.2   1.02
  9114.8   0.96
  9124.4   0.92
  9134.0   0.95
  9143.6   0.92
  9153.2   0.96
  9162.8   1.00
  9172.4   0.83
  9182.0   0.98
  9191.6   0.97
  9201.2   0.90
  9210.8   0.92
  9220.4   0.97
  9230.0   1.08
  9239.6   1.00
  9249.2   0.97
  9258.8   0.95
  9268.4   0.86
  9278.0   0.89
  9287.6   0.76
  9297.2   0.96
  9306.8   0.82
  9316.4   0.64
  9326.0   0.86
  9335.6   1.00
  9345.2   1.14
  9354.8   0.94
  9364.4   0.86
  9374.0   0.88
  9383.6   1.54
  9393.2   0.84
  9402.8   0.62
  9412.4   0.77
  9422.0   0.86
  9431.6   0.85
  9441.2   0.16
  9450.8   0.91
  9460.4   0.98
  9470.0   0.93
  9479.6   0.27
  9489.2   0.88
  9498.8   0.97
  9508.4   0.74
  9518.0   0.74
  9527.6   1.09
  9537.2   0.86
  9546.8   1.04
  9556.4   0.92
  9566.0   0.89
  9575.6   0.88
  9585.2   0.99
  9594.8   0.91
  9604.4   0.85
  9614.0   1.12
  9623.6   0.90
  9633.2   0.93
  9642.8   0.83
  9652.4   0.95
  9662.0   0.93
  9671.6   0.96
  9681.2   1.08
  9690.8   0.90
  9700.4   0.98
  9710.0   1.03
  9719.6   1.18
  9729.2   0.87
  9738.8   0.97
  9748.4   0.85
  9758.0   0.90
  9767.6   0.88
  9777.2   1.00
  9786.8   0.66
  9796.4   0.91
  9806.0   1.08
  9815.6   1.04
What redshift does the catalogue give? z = 0.506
